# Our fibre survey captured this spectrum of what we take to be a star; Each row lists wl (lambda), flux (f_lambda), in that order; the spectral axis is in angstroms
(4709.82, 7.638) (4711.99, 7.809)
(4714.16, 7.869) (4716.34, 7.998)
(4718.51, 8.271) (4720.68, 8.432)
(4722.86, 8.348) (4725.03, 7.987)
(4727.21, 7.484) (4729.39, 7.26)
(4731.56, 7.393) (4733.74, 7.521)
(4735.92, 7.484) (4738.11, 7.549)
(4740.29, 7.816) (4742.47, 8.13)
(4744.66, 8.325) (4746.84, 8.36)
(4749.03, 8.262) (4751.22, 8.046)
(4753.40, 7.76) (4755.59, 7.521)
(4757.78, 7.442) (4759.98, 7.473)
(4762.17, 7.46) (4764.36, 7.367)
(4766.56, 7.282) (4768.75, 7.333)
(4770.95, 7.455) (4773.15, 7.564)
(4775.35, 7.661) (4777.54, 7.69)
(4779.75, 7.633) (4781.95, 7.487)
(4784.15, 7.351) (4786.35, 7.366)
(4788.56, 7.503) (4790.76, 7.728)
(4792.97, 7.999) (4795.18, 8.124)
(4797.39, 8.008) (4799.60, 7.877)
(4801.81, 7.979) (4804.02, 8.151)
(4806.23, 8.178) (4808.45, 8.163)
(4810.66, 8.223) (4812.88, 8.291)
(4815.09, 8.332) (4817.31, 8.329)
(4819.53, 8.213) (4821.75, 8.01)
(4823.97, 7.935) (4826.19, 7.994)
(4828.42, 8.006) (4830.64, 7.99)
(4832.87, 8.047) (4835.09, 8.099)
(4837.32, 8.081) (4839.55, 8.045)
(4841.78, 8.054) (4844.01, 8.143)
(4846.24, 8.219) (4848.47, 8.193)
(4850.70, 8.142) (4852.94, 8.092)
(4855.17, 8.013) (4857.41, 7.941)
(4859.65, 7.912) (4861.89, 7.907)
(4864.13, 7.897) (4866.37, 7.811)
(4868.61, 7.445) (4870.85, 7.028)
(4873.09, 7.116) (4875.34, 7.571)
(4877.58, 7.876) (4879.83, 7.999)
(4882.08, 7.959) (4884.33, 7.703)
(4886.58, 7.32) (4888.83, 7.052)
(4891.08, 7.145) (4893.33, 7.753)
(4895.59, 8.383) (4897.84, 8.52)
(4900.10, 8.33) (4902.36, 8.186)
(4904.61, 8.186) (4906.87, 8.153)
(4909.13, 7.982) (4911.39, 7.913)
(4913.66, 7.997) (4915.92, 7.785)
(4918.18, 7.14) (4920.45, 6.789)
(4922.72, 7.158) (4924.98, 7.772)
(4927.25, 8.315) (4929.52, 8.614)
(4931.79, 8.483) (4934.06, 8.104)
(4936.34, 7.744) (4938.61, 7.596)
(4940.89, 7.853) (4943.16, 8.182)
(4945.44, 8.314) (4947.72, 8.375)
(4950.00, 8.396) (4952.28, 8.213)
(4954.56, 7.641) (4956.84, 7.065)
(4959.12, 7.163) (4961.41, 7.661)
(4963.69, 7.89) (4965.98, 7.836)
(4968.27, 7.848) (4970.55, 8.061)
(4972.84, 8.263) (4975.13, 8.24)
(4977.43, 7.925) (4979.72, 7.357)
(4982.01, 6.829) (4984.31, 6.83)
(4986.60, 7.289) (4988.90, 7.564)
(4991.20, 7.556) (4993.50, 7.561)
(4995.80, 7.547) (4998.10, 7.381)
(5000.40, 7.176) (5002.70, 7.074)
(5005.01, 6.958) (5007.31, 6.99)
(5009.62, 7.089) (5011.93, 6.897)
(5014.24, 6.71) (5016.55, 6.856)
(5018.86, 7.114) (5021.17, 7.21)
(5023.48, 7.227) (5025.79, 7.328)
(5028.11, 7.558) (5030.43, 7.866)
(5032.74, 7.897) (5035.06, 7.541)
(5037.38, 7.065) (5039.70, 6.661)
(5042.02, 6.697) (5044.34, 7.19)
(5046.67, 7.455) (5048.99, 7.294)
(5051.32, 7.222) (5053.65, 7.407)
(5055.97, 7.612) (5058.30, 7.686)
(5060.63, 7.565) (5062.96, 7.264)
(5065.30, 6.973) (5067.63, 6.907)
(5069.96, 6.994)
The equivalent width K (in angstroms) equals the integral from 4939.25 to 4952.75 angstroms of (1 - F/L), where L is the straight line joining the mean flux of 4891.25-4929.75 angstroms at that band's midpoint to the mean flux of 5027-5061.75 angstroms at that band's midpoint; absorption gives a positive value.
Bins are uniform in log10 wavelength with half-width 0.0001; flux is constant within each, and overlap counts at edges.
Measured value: -0.8 angstroms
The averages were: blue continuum 7.9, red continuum 7.38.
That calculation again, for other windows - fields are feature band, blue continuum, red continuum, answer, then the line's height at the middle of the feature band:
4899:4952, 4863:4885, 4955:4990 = -2.5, 7.61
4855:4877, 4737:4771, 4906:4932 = 0.4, 7.79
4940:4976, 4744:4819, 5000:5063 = -2.6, 7.41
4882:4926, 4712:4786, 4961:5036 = -1.3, 7.54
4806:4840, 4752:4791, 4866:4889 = -2.7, 7.53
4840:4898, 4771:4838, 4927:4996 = 0.5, 7.88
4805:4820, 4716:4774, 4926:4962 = -0.8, 7.83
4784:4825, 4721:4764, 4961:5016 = -1.7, 7.69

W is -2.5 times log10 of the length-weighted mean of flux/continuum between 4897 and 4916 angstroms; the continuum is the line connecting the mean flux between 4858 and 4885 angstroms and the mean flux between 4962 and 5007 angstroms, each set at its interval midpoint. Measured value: -0.07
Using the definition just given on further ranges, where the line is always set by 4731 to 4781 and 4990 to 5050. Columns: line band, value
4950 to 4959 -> -0.050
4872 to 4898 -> -0.031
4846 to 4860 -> -0.078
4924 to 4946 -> -0.101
